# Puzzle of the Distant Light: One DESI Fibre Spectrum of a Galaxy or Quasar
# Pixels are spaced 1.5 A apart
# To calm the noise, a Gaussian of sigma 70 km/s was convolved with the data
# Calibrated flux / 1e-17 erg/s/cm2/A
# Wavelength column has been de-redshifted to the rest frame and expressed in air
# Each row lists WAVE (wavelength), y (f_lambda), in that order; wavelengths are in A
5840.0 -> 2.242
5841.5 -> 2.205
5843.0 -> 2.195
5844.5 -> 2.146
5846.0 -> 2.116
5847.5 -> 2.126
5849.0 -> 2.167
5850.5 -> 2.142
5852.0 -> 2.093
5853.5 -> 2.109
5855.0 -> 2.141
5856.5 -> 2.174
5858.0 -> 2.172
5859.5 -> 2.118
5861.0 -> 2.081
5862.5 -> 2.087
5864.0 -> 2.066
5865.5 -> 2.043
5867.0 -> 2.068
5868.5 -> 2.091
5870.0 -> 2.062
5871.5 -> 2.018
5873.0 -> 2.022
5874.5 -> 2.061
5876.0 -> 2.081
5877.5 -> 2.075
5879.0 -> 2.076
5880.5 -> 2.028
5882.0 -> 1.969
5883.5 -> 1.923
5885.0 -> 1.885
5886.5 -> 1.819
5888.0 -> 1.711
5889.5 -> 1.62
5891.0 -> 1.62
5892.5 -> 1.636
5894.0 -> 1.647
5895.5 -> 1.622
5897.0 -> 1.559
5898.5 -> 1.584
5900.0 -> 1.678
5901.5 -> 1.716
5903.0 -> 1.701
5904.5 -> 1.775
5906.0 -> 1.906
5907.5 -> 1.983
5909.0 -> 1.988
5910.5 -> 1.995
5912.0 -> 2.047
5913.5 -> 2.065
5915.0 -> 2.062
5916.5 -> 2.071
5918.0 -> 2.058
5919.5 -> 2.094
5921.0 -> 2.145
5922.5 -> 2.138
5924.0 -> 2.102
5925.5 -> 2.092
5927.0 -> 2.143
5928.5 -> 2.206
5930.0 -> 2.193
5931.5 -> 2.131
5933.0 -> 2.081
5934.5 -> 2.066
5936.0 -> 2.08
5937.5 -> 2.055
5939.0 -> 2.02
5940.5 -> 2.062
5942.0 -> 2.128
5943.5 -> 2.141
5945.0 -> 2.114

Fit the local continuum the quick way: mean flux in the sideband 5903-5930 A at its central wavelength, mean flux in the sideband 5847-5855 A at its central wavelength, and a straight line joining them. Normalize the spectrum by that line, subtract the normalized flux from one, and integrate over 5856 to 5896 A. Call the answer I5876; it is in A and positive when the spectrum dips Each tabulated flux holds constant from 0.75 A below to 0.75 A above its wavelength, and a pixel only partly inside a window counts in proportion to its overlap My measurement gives 2.72 A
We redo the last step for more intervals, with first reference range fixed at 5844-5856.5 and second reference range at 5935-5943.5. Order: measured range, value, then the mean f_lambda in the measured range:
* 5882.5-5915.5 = 4.8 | 1.8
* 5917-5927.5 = -0.1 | 2.11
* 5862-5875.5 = 0.4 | 2.06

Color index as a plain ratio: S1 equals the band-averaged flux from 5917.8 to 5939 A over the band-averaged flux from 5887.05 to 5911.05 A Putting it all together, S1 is 1.2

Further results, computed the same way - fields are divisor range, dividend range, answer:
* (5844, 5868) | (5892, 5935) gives 0.92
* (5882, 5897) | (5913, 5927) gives 1.21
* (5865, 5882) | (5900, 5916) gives 0.93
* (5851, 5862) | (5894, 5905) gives 0.78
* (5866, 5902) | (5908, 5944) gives 1.12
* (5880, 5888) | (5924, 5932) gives 1.13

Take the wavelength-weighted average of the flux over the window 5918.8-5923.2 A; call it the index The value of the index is 2.13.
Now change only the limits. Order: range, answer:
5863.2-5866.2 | 2.06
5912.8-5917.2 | 2.07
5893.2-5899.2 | 1.6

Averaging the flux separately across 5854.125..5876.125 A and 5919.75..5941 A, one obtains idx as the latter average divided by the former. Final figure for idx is 1.01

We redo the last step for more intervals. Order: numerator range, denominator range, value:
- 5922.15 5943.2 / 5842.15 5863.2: 0.99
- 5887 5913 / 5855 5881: 0.84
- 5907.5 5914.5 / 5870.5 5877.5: 0.99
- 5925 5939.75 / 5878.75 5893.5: 1.16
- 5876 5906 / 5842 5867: 0.84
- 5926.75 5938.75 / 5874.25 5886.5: 1.06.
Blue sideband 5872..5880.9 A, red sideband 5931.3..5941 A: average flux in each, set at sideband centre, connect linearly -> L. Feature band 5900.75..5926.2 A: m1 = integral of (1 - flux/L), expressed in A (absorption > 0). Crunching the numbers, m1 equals 0.8 A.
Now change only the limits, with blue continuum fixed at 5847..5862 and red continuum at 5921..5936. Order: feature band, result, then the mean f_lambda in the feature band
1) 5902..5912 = 1.08 A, 1.9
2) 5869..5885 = 0.79 A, 2.03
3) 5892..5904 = 2.72 A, 1.65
